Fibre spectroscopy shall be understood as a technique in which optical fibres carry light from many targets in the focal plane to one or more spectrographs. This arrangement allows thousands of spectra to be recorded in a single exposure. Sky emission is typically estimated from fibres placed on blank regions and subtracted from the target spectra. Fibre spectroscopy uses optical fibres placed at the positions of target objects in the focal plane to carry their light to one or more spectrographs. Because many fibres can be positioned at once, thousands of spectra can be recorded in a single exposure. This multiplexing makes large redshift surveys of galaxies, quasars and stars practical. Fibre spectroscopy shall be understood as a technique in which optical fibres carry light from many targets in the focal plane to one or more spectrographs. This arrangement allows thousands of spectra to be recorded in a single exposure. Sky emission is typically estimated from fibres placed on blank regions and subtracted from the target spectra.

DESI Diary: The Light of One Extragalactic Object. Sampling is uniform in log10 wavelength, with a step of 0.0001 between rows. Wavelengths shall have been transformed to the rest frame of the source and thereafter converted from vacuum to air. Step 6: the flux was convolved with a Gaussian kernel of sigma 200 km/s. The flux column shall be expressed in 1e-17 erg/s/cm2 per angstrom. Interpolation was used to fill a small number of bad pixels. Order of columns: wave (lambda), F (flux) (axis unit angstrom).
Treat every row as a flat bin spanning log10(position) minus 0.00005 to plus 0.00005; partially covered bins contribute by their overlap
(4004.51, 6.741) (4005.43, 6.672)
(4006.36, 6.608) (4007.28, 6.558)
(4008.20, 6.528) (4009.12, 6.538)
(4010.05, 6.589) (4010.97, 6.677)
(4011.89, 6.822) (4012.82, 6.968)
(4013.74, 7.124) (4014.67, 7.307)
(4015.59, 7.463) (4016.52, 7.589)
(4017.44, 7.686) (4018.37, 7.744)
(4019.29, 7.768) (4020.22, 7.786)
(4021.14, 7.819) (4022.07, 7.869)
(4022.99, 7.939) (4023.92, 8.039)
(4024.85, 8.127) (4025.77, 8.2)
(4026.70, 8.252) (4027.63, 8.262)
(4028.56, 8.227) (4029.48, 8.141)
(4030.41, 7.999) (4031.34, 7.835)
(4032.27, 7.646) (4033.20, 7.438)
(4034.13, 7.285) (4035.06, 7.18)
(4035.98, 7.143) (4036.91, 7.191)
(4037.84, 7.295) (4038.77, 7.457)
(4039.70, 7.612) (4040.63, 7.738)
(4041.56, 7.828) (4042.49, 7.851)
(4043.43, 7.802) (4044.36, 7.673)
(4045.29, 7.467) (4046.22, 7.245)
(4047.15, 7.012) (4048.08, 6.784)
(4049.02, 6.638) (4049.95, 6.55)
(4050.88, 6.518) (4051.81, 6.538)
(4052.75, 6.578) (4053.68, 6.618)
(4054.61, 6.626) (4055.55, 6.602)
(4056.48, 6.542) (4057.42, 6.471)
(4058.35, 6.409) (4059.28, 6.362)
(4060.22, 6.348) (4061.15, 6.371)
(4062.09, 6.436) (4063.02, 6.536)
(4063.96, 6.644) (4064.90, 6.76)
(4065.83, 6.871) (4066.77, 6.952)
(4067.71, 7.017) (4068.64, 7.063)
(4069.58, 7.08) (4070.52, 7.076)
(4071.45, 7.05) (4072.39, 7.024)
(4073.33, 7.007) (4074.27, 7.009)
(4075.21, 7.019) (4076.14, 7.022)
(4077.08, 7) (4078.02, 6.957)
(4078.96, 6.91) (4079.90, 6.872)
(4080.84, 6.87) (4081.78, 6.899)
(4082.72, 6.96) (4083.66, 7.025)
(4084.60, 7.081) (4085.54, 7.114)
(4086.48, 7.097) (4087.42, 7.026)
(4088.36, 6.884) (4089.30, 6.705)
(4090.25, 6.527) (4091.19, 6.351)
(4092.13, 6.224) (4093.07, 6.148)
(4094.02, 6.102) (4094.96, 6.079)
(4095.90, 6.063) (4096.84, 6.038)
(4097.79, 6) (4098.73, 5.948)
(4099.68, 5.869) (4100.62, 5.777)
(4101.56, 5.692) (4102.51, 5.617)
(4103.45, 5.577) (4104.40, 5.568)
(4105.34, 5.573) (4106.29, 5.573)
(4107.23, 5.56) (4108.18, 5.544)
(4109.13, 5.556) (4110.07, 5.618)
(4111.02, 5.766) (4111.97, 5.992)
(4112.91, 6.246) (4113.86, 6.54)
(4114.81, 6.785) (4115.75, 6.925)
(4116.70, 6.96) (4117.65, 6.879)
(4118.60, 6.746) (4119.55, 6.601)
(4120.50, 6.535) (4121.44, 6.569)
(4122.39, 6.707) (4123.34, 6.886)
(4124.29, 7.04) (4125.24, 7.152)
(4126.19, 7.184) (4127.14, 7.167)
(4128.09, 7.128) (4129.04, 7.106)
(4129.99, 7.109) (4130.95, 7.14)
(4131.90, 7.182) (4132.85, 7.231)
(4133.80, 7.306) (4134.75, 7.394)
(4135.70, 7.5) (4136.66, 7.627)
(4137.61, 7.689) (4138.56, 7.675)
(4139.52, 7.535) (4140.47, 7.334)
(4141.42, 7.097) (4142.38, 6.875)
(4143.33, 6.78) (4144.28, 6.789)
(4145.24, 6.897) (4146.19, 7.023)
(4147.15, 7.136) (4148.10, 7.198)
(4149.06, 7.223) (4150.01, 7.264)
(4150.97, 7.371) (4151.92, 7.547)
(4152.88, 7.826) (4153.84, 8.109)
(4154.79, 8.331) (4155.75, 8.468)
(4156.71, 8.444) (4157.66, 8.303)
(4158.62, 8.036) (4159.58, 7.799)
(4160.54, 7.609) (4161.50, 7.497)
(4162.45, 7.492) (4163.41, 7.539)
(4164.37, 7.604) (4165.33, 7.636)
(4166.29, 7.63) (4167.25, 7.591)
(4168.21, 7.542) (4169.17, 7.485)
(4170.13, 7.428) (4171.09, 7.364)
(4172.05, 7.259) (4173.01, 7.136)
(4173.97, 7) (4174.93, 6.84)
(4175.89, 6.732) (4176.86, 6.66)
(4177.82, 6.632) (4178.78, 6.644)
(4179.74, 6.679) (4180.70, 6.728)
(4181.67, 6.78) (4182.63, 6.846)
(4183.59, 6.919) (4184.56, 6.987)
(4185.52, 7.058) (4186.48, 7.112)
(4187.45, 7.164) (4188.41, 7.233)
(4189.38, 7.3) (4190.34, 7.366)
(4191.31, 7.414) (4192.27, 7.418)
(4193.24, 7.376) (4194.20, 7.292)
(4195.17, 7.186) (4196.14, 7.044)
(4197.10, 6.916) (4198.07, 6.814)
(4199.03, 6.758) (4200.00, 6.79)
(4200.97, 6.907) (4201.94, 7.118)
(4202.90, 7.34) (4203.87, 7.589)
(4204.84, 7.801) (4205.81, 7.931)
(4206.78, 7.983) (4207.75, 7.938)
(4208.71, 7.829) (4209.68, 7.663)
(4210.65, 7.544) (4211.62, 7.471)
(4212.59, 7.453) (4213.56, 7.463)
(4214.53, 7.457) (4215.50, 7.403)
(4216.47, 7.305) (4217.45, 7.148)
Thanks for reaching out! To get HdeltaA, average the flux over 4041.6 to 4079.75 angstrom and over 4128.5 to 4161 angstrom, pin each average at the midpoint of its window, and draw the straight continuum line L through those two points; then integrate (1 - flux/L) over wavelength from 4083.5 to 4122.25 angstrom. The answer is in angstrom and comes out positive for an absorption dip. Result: 4.9 angstrom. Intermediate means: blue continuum 6.87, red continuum 7.47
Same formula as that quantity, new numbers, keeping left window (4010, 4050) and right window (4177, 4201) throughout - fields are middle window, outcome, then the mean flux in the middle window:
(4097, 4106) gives 1.92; 5.74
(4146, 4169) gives -1.82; 7.68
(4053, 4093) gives 3.31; 6.79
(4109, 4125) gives 1.61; 6.52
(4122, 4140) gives -0.12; 7.25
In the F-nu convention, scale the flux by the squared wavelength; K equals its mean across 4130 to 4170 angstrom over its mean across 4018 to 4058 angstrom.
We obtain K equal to 1.1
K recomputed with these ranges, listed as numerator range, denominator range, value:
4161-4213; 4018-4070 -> 1.07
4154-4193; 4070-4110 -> 1.19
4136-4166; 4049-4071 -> 1.18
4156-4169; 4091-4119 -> 1.32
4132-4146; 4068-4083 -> 1.07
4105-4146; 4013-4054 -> 0.95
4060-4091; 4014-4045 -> 0.91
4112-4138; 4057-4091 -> 1.05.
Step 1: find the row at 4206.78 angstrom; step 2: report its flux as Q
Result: 7.983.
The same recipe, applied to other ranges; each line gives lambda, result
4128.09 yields 7.128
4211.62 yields 7.471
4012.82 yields 6.968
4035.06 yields 7.18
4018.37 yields 7.744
